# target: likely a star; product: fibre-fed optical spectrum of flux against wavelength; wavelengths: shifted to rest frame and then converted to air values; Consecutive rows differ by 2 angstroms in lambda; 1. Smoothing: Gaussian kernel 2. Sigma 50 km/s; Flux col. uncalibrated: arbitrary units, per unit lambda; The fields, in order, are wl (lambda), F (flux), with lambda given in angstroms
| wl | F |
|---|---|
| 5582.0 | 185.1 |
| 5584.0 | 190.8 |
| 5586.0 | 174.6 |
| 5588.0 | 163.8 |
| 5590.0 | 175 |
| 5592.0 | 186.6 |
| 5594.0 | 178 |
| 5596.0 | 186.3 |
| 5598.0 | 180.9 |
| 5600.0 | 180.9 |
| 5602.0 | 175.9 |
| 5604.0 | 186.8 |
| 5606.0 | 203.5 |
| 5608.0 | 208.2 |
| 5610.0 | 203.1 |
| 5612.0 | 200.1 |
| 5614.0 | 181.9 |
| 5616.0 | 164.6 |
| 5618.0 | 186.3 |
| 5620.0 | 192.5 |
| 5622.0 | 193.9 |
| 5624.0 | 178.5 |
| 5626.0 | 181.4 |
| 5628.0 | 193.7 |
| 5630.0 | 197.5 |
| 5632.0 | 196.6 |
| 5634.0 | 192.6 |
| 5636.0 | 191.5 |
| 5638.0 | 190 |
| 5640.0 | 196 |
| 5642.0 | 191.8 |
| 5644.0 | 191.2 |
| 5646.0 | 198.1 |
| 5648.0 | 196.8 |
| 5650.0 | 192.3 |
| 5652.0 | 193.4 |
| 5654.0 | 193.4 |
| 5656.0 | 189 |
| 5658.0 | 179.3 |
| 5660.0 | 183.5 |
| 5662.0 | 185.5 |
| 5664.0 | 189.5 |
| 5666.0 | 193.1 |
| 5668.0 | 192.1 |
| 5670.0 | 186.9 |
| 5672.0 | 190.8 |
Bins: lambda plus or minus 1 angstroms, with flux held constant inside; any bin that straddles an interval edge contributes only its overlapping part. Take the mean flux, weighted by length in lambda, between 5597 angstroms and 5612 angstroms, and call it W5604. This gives 192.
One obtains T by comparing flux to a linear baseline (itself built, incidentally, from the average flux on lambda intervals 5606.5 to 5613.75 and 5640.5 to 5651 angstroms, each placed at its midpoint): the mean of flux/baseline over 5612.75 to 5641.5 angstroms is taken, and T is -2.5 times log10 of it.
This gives 0.053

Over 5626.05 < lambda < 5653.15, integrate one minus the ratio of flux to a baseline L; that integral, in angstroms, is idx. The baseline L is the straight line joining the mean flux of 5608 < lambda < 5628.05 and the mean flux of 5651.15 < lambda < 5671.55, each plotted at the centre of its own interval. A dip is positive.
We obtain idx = -0.73 angstroms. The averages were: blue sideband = 188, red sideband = 189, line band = 194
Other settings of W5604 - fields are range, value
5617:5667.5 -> 191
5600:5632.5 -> 190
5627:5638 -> 194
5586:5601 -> 179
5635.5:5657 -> 193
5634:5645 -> 192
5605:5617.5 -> 193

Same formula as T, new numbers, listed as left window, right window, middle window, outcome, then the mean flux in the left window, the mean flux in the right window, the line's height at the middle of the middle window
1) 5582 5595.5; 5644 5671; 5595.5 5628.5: -0.031 mag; 179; 190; 183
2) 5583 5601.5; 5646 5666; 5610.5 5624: -0.018 mag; 180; 190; 184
